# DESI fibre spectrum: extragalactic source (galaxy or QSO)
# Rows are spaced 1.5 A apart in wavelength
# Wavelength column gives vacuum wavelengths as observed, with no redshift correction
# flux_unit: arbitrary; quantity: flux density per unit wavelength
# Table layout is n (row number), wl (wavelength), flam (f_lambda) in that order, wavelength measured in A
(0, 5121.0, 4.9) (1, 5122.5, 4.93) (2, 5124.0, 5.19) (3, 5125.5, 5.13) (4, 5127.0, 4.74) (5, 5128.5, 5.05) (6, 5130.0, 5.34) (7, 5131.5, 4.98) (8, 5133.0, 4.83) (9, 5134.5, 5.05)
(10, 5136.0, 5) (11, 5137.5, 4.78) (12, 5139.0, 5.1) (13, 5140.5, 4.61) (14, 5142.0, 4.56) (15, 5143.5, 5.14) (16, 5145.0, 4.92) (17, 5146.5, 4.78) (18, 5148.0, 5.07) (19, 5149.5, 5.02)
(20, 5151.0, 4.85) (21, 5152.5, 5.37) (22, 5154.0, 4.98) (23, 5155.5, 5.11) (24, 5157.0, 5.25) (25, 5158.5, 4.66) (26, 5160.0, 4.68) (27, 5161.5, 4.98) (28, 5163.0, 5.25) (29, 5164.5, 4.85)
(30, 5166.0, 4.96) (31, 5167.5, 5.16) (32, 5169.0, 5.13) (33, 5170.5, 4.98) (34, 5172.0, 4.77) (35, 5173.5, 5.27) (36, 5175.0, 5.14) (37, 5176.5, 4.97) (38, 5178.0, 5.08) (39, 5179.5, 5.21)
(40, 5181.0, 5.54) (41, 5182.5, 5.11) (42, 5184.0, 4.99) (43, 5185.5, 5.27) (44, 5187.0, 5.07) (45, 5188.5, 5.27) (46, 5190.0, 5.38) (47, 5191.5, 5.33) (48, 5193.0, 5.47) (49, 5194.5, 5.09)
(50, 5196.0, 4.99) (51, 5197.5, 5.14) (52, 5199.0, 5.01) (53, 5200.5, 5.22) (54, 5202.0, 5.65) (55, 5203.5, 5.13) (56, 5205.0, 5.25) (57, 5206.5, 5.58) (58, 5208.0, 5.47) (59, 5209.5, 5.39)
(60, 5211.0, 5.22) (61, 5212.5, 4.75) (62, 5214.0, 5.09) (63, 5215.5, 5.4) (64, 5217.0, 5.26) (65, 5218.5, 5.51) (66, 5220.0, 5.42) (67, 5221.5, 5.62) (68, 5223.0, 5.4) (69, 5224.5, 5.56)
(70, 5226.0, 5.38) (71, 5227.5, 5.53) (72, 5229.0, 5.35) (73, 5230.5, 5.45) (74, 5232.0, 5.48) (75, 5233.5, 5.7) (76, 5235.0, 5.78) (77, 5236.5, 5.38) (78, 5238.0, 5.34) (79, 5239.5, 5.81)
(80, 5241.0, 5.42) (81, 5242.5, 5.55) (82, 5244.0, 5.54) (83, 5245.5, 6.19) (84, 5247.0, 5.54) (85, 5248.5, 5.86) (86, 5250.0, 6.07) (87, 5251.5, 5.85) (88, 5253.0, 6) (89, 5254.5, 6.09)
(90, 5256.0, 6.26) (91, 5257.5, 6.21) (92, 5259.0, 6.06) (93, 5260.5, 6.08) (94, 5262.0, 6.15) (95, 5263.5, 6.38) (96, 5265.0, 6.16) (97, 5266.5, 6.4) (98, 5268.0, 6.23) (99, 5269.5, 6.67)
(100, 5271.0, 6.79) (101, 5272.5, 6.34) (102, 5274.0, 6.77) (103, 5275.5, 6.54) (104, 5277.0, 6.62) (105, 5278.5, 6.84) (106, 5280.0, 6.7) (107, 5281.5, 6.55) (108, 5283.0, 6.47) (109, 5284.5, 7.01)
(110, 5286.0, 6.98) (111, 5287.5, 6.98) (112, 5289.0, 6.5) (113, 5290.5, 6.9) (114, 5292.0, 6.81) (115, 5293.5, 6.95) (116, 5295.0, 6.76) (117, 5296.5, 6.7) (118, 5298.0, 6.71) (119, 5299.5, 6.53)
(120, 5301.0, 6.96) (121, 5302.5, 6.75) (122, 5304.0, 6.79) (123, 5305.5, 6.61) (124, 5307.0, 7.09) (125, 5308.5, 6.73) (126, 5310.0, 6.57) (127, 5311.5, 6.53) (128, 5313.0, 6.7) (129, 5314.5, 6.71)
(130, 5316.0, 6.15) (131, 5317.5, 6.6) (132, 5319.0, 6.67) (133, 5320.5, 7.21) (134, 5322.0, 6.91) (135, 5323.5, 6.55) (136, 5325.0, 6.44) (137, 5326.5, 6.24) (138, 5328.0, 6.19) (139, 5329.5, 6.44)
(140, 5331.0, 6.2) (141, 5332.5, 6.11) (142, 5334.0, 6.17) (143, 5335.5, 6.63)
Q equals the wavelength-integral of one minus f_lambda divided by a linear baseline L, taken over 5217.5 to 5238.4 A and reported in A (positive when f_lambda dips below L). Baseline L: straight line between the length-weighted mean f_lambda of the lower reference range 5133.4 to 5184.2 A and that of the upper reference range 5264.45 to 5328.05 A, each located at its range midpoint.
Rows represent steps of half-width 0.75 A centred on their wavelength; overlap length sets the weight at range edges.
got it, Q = 1.2 A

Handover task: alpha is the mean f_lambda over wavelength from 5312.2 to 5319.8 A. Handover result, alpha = 6.57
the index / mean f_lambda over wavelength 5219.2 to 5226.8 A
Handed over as 5.48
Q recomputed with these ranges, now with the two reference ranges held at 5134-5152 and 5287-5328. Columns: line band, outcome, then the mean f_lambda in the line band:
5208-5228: 1.3 A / 5.35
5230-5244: 0.9 A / 5.55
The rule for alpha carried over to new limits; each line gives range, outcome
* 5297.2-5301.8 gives 6.73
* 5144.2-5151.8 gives 4.93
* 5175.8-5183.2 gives 5.18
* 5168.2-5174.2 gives 5.04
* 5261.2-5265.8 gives 6.23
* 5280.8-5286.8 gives 6.76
